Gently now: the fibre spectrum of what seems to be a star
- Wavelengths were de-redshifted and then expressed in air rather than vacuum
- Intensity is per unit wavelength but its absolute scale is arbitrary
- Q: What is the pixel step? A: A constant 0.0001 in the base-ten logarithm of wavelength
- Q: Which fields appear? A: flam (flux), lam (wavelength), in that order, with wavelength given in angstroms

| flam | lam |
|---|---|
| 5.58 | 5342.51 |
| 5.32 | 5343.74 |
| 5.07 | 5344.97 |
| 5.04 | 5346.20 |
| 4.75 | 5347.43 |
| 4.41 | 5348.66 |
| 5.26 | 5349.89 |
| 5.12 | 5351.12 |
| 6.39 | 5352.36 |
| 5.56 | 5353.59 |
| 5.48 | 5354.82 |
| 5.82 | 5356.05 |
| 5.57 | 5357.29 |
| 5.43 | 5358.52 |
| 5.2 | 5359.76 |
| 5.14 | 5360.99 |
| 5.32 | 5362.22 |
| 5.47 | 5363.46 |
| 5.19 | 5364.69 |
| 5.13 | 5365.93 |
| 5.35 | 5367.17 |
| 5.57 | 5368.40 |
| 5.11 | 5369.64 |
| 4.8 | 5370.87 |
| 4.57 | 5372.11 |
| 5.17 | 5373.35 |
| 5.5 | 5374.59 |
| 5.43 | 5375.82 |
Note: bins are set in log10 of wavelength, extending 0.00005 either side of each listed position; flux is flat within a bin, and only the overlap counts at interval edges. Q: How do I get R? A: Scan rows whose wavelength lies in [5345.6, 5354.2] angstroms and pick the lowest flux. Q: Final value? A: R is 4.41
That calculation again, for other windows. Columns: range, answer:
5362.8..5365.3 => 5.19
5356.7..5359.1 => 5.43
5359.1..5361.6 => 5.14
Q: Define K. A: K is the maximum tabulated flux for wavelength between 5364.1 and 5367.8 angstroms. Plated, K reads 5.35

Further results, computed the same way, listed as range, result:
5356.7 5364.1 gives 5.57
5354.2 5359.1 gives 5.82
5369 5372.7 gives 5.11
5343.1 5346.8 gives 5.32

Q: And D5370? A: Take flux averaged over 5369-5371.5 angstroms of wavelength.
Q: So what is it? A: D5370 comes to 4.96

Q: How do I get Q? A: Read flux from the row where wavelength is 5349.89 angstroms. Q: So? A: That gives 5.26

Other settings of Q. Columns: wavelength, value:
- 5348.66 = 4.41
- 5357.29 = 5.57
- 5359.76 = 5.2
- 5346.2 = 5.04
